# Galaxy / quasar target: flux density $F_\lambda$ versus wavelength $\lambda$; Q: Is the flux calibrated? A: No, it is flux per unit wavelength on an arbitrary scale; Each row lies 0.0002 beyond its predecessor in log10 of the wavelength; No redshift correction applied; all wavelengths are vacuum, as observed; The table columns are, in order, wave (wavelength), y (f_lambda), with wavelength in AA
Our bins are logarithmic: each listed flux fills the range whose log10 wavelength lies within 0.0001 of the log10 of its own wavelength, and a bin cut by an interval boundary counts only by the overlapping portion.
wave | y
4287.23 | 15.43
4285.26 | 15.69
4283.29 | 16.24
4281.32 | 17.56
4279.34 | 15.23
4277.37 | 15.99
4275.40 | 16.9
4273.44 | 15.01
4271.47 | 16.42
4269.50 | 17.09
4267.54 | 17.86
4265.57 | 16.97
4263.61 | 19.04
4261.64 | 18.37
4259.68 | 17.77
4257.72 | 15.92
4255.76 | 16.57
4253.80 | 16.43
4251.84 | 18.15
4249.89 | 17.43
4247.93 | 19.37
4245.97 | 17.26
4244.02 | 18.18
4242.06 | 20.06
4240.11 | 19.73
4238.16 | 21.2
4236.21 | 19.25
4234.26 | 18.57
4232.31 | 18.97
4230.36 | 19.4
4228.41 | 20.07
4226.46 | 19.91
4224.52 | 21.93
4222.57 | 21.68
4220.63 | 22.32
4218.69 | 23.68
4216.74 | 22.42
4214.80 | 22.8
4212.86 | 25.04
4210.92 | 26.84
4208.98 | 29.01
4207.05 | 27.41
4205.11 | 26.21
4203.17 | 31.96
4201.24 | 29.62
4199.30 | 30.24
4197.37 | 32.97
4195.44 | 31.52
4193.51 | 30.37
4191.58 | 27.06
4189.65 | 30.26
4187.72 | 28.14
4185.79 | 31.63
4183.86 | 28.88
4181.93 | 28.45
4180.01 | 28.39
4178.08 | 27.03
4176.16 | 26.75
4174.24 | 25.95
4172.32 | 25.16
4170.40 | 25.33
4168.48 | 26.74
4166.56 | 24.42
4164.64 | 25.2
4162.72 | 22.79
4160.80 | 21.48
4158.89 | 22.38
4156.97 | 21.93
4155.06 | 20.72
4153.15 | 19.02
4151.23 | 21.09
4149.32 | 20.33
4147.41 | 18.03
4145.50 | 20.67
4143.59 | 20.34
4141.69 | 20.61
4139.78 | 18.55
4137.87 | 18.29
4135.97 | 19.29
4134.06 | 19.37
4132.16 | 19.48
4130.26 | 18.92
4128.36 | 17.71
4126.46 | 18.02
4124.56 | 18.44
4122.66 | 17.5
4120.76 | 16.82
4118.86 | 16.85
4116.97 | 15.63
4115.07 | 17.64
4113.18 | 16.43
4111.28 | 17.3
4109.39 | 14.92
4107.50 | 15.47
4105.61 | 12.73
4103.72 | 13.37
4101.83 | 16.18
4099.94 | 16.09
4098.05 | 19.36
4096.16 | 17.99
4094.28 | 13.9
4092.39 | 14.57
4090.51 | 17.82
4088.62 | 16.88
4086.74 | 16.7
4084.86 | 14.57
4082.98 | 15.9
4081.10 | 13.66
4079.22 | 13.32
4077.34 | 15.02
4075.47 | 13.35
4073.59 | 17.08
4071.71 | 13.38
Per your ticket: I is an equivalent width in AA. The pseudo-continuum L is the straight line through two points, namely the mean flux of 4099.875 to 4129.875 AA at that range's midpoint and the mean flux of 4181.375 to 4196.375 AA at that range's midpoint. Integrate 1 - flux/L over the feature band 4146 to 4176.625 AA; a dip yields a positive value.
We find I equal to 2.3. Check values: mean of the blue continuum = 16.4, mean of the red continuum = 29.6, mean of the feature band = 22.9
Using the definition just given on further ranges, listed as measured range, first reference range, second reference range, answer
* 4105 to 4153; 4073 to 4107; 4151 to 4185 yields 4.77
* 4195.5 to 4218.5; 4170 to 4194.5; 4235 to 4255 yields -3.10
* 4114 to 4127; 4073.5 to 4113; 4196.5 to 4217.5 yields 0.85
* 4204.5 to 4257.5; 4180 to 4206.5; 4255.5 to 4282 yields 5.44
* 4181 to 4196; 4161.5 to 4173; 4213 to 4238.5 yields -3.85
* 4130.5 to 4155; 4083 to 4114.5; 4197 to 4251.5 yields -1.72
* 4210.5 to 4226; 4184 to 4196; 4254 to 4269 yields 1.11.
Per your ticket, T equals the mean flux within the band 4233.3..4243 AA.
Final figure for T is 19.8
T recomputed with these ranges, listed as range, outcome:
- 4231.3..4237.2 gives 18.9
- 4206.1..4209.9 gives 28.3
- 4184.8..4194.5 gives 29.5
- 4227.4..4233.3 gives 19.5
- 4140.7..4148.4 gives 19.9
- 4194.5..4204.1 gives 31.3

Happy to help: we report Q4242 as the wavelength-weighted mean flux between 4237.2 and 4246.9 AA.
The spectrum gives 19.3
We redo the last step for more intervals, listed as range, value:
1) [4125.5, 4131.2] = 18.2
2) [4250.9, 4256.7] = 17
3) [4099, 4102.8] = 16.1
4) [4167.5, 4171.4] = 26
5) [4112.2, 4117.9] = 16.6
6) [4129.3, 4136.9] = 19.3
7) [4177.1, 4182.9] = 28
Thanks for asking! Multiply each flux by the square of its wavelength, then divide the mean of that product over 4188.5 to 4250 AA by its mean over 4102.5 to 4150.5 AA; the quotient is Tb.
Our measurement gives 1.4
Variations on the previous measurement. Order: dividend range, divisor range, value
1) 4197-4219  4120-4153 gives 1.48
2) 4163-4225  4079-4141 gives 1.68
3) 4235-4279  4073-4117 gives 1.22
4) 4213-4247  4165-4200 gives 0.74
